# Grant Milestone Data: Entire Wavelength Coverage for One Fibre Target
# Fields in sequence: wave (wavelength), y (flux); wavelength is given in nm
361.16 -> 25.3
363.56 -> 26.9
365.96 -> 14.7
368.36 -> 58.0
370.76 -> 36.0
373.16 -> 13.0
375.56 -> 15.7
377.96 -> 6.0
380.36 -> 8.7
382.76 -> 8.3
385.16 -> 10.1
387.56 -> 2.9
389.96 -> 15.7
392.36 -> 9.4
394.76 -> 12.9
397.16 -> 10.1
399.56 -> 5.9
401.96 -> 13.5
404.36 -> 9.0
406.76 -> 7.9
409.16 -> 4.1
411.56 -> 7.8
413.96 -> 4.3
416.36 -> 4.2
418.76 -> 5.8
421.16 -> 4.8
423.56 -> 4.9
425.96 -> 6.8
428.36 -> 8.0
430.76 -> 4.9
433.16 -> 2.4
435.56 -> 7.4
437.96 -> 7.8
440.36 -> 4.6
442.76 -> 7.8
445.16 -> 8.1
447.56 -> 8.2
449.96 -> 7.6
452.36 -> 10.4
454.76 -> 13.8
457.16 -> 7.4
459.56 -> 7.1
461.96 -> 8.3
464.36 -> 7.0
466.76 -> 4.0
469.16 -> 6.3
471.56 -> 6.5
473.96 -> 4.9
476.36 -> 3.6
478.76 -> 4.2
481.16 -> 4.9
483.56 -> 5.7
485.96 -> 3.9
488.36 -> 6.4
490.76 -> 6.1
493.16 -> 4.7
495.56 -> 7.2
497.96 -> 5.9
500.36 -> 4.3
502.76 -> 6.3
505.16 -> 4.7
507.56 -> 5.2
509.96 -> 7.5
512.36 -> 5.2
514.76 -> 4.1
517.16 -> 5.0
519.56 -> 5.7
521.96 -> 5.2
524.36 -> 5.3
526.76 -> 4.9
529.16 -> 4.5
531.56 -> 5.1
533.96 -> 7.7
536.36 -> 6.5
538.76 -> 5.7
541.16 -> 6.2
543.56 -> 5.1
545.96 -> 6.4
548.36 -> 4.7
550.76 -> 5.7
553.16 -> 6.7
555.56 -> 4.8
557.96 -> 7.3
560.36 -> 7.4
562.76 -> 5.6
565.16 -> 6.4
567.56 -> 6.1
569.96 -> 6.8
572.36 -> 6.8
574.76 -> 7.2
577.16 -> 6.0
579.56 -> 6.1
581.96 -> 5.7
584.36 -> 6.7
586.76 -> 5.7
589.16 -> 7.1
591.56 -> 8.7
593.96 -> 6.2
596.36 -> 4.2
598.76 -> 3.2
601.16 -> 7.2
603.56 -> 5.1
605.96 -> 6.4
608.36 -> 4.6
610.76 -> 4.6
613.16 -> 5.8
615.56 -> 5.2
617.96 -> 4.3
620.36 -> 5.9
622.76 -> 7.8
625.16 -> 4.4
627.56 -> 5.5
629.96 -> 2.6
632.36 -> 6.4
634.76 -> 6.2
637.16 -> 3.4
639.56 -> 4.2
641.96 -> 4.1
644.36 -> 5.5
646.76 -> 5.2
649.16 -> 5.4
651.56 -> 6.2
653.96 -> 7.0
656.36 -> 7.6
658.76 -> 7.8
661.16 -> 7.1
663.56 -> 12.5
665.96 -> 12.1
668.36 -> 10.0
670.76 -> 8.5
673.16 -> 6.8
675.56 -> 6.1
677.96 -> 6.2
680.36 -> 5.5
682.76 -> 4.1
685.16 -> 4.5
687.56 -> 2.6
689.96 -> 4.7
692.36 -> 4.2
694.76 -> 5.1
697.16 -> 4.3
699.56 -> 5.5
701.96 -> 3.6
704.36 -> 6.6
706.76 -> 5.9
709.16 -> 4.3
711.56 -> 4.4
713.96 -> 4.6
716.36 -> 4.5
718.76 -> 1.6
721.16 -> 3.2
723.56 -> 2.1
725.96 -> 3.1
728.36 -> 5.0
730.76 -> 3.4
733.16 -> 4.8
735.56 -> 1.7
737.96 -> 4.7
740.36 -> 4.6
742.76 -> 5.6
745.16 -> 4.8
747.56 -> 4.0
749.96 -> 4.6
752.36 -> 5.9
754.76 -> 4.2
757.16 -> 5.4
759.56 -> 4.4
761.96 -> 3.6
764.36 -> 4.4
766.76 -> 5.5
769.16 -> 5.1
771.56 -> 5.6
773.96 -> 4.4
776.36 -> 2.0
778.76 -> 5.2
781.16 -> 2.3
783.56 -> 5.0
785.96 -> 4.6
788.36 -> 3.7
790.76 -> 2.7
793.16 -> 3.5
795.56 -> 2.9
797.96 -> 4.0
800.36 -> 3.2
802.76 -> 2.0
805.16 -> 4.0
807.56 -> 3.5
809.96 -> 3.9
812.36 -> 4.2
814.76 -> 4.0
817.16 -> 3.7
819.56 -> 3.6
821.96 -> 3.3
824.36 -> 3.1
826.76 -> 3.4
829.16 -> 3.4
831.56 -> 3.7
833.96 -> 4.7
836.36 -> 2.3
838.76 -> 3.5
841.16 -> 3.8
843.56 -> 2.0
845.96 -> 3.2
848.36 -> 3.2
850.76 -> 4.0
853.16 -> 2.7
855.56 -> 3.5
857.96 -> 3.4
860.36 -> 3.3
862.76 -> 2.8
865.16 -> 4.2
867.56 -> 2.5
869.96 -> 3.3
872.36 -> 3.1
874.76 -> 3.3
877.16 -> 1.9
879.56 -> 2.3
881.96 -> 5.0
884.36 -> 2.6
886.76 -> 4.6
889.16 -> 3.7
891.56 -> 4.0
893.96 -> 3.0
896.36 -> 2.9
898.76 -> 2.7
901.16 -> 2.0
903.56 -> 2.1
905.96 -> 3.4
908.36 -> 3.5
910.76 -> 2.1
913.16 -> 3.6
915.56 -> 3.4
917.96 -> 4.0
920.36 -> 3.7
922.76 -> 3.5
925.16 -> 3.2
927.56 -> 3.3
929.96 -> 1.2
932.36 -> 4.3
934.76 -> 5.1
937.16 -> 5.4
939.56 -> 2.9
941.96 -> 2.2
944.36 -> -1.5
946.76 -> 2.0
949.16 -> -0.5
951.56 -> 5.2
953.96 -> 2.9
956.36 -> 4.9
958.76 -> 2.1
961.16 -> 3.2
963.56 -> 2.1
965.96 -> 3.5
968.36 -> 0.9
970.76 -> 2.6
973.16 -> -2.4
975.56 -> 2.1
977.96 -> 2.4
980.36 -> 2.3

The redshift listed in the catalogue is 1.38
